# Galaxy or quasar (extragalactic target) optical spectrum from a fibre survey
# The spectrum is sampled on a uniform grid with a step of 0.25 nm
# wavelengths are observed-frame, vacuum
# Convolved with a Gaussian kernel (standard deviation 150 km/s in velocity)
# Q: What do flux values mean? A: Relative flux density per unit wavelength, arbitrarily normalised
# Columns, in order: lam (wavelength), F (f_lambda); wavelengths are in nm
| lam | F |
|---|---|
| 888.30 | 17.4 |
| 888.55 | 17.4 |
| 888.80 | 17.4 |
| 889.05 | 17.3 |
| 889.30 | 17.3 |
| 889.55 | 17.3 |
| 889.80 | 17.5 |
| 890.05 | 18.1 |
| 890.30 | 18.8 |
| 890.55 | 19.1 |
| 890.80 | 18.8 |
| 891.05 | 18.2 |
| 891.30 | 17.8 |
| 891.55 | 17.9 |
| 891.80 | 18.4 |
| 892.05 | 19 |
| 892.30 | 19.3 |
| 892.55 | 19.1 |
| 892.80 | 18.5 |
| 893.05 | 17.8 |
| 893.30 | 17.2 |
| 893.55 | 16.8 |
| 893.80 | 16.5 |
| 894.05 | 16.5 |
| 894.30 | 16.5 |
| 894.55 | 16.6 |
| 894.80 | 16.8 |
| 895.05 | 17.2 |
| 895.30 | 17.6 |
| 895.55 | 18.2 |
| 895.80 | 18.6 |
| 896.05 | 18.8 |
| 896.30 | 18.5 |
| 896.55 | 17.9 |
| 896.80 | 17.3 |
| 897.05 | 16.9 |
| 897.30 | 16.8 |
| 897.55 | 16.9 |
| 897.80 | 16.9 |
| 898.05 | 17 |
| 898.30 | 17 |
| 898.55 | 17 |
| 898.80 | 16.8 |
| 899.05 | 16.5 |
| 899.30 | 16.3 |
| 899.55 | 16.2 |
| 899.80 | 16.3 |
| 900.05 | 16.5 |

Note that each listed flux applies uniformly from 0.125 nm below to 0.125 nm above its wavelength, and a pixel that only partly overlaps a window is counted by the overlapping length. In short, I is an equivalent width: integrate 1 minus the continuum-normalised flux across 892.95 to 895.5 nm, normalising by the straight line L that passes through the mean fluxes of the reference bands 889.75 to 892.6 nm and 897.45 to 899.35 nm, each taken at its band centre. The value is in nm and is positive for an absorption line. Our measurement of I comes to 0.12 nm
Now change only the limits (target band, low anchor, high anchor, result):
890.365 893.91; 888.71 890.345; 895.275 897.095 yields -0.081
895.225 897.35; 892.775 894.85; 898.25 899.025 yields -0.122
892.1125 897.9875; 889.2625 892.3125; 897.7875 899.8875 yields -0.044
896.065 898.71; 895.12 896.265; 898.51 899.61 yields 0.018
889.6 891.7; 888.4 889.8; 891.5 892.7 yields -0.018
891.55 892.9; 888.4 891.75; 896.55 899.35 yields -0.086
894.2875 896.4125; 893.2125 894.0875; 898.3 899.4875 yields -0.124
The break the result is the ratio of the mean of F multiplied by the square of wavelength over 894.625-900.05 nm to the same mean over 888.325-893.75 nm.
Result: 0.97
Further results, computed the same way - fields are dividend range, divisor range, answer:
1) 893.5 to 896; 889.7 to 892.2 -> 0.94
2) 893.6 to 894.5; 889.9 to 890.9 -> 0.89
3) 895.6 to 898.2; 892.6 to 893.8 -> 1.01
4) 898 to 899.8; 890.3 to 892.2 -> 0.92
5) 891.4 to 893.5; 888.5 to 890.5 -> 1.04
